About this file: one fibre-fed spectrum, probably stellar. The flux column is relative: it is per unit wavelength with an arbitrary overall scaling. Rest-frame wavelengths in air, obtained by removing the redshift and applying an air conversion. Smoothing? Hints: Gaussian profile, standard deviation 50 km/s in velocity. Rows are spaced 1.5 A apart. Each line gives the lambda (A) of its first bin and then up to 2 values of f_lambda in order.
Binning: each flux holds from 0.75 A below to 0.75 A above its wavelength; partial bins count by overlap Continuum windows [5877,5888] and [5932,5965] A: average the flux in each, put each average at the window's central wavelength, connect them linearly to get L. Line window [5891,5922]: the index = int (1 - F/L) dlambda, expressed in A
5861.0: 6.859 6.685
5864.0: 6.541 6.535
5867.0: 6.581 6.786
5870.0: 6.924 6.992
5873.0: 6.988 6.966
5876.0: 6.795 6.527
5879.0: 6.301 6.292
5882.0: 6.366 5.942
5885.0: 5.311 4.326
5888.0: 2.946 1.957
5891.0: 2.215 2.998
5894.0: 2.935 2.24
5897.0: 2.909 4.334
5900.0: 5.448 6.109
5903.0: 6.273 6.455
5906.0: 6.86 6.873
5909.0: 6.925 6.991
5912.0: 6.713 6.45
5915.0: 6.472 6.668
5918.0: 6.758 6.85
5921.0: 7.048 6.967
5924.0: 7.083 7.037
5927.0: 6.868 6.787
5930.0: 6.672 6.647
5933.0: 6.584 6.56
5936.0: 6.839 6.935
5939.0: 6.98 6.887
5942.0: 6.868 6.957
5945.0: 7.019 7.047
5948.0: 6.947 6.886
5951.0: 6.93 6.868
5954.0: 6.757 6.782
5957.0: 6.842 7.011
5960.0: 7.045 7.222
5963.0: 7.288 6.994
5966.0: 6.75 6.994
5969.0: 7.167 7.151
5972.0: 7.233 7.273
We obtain 2.6 A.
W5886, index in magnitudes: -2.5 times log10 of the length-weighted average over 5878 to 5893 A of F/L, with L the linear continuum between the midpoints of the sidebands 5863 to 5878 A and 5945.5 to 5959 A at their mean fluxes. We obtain 0.44 mag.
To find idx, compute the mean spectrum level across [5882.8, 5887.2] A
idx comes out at 5.19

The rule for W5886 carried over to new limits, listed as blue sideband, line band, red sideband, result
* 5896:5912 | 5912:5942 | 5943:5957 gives -0.07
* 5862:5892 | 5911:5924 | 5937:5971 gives -0.06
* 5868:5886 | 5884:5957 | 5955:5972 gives 0.13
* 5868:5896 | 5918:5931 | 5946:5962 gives -0.12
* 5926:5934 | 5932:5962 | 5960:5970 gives 0.00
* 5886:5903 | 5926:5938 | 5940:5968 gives -0.18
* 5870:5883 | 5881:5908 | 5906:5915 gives 0.42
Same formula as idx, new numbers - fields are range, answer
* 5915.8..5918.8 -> 6.72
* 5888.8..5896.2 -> 2.47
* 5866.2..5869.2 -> 6.68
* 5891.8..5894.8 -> 2.95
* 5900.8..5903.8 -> 6.2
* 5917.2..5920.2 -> 6.8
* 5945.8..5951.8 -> 6.95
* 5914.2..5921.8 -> 6.76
